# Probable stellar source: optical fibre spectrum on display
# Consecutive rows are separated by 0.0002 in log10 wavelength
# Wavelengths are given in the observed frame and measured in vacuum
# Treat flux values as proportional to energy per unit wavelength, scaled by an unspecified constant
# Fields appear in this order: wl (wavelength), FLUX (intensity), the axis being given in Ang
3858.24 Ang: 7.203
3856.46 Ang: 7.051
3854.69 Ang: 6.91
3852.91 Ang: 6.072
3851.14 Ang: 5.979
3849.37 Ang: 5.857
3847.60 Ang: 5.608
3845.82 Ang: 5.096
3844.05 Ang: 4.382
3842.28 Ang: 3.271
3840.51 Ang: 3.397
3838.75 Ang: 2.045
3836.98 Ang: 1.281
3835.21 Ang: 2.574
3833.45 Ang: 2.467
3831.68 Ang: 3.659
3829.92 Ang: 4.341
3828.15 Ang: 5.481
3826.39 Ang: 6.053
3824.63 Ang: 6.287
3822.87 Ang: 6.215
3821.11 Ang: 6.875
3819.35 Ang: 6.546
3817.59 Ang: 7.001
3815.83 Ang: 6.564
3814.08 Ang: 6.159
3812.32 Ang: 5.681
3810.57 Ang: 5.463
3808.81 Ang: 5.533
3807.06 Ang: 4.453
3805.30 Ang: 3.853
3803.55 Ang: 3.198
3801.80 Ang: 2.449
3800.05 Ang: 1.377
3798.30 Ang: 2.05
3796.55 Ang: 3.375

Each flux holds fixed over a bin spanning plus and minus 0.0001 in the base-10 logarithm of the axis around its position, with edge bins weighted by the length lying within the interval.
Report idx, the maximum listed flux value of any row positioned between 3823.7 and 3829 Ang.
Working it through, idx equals 6.287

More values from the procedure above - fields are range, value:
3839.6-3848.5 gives 5.608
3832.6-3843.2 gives 3.397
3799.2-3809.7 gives 5.533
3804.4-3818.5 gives 7.001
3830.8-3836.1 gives 3.659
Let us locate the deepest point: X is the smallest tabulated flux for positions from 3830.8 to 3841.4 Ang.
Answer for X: 1.281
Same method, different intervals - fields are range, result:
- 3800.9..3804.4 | 2.449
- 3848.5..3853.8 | 5.857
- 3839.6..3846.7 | 3.271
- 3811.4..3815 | 5.681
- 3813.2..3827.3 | 6.053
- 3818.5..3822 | 6.546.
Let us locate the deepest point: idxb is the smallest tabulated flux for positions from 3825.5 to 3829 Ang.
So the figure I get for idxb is 5.481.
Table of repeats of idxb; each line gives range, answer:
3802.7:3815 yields 3.198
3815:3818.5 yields 6.564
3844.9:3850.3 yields 5.096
